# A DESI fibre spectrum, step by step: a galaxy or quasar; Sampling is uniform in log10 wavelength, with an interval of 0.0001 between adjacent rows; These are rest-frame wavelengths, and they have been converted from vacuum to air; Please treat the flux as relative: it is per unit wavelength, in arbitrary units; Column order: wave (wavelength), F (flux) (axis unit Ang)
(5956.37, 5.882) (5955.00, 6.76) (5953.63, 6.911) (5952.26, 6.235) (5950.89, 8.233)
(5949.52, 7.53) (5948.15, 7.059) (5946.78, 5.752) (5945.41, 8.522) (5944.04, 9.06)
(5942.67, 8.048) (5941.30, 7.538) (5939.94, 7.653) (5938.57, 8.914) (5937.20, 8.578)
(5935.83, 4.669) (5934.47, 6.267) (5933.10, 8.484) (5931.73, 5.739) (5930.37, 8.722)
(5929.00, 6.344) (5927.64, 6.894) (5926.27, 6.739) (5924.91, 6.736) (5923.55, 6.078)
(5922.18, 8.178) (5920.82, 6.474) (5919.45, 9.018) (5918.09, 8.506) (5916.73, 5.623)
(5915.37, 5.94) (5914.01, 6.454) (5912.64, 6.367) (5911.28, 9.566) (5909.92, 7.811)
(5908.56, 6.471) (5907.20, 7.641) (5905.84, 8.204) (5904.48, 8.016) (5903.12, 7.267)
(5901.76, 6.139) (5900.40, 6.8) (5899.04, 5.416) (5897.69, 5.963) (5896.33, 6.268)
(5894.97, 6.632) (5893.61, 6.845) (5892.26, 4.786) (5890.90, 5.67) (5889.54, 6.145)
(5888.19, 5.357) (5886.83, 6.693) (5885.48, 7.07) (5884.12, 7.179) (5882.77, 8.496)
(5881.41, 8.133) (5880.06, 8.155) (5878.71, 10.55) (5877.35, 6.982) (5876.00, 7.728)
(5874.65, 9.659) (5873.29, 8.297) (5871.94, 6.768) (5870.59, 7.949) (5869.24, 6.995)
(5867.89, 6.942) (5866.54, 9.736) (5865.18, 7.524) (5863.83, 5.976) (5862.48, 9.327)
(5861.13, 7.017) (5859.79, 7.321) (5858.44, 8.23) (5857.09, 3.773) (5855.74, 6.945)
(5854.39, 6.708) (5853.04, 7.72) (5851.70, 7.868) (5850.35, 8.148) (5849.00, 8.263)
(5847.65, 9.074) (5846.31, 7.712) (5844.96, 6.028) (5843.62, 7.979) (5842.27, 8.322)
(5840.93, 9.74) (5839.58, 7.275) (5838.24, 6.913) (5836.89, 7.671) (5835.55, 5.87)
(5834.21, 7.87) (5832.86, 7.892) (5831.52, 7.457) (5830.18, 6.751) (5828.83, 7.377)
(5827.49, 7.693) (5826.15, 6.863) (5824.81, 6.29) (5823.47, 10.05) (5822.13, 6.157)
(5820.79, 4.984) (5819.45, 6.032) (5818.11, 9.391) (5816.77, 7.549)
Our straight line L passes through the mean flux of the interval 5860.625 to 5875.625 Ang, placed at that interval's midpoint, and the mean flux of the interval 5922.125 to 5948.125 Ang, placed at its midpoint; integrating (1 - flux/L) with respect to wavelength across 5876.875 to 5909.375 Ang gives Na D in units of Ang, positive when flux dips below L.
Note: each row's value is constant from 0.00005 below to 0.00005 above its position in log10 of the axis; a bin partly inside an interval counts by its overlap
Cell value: 2.9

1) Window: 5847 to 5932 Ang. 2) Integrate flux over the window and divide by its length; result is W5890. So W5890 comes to 7.24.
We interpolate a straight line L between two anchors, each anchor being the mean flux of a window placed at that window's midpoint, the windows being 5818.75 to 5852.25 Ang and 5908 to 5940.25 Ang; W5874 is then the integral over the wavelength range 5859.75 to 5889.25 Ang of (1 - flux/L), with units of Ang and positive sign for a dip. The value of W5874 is -1.5 Ang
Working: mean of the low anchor 7.45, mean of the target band 7.71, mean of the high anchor 7.17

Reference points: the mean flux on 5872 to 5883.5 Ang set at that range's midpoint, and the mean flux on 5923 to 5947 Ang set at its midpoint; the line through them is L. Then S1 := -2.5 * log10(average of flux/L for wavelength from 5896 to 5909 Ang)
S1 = 0.16 mag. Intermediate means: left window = 8.4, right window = 7.3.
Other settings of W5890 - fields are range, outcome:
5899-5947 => 7.28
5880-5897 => 6.67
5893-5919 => 6.96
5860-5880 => 7.95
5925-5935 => 7.02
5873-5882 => 8.51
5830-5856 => 7.64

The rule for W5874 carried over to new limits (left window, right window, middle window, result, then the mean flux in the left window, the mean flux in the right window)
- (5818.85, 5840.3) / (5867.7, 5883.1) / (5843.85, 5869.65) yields 0.7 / 7.08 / 8.08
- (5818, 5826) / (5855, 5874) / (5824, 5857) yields -1.5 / 6.98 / 7.34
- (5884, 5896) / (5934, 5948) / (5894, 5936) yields -0.8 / 6.22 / 7.5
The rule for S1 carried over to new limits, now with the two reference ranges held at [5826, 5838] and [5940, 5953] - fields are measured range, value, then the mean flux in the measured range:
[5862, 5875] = -0.069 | 7.85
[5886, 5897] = 0.219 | 6.06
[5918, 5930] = 0.046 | 7.19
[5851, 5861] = 0.058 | 6.95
